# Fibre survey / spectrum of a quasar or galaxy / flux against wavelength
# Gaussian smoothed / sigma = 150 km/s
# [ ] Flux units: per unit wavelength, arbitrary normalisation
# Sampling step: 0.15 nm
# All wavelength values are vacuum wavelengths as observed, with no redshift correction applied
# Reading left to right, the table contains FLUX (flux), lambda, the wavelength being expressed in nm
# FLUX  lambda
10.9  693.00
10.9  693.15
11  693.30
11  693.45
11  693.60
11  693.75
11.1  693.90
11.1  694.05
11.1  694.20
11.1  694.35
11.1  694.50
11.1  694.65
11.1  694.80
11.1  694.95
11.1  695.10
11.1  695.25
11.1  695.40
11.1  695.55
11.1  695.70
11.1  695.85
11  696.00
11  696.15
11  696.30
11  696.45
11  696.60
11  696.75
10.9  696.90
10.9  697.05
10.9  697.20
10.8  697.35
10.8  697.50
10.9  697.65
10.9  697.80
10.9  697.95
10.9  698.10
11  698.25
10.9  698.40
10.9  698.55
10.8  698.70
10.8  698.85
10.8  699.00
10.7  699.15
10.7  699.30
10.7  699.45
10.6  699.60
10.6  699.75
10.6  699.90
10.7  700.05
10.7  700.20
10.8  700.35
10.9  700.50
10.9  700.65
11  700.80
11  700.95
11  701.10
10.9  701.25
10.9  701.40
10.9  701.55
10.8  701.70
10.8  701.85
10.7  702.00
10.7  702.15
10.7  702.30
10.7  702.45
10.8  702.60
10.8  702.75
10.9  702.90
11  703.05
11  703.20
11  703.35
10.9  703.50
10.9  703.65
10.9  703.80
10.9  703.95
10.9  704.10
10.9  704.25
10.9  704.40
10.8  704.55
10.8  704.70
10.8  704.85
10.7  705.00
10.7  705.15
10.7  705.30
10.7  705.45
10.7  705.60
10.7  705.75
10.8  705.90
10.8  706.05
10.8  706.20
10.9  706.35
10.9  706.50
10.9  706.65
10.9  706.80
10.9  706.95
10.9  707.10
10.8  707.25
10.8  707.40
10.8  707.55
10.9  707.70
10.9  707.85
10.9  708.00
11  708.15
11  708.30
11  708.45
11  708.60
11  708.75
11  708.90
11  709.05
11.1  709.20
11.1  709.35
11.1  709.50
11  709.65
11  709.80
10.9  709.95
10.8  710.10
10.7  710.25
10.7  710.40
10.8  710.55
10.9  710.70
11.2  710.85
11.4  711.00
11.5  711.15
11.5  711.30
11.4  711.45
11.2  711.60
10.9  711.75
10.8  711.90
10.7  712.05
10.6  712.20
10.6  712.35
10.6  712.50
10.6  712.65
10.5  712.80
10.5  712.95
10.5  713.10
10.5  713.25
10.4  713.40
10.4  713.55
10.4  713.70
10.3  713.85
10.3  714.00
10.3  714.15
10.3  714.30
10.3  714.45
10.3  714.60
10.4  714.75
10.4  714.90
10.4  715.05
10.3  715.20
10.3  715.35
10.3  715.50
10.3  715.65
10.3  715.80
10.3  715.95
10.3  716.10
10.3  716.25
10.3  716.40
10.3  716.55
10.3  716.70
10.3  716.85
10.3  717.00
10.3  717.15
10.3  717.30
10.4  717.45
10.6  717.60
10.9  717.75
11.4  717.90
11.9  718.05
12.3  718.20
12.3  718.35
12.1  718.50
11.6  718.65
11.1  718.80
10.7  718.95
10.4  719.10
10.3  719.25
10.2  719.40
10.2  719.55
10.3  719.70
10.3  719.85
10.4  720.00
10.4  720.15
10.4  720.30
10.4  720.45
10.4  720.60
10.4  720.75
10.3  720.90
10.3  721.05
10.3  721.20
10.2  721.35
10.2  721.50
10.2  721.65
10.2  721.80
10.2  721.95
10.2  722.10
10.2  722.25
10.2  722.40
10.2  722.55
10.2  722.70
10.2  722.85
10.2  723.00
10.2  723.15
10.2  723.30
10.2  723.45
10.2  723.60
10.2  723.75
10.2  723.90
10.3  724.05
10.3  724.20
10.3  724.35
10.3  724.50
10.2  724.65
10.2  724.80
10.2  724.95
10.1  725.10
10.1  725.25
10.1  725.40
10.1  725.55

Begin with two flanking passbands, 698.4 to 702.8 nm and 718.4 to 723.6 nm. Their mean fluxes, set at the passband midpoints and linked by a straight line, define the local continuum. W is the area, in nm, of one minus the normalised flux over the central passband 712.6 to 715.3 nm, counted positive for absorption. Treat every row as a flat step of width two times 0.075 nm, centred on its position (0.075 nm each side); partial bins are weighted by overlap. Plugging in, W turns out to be 0.04 nm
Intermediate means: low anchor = 10.8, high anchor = 10.4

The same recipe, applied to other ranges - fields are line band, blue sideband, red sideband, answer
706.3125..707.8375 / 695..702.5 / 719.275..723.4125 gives -0.03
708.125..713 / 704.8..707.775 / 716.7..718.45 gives -0.03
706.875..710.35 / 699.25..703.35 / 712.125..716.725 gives -0.12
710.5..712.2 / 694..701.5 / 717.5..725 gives -0.07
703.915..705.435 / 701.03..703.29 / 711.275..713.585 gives 0.00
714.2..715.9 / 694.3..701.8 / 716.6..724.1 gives 0.05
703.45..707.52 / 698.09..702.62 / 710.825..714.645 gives -0.03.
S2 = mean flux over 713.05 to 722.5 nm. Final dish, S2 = 10.5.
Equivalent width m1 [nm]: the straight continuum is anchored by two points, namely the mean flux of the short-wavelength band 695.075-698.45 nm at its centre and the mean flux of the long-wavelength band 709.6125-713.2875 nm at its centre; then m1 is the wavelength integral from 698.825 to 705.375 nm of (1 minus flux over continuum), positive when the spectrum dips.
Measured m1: 0.07 nm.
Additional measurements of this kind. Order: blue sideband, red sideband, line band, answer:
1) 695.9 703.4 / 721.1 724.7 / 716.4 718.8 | -0.15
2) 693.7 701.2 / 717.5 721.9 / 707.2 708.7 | -0.01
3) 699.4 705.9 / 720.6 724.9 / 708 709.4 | -0.05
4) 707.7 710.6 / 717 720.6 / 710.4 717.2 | 0.20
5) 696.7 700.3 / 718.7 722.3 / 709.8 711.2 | -0.06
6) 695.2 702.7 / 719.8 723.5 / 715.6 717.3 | 0.02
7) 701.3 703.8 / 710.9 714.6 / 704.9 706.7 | 0.00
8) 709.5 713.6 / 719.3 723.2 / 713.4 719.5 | -0.03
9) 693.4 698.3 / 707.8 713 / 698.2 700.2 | 0.04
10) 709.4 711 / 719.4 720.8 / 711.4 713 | 0.01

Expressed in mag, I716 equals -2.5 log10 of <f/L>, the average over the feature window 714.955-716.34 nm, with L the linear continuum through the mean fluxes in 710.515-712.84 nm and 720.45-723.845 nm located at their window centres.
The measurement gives 0.04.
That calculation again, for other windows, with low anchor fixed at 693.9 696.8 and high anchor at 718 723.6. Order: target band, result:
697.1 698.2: 0.01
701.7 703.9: 0.01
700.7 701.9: 0.00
